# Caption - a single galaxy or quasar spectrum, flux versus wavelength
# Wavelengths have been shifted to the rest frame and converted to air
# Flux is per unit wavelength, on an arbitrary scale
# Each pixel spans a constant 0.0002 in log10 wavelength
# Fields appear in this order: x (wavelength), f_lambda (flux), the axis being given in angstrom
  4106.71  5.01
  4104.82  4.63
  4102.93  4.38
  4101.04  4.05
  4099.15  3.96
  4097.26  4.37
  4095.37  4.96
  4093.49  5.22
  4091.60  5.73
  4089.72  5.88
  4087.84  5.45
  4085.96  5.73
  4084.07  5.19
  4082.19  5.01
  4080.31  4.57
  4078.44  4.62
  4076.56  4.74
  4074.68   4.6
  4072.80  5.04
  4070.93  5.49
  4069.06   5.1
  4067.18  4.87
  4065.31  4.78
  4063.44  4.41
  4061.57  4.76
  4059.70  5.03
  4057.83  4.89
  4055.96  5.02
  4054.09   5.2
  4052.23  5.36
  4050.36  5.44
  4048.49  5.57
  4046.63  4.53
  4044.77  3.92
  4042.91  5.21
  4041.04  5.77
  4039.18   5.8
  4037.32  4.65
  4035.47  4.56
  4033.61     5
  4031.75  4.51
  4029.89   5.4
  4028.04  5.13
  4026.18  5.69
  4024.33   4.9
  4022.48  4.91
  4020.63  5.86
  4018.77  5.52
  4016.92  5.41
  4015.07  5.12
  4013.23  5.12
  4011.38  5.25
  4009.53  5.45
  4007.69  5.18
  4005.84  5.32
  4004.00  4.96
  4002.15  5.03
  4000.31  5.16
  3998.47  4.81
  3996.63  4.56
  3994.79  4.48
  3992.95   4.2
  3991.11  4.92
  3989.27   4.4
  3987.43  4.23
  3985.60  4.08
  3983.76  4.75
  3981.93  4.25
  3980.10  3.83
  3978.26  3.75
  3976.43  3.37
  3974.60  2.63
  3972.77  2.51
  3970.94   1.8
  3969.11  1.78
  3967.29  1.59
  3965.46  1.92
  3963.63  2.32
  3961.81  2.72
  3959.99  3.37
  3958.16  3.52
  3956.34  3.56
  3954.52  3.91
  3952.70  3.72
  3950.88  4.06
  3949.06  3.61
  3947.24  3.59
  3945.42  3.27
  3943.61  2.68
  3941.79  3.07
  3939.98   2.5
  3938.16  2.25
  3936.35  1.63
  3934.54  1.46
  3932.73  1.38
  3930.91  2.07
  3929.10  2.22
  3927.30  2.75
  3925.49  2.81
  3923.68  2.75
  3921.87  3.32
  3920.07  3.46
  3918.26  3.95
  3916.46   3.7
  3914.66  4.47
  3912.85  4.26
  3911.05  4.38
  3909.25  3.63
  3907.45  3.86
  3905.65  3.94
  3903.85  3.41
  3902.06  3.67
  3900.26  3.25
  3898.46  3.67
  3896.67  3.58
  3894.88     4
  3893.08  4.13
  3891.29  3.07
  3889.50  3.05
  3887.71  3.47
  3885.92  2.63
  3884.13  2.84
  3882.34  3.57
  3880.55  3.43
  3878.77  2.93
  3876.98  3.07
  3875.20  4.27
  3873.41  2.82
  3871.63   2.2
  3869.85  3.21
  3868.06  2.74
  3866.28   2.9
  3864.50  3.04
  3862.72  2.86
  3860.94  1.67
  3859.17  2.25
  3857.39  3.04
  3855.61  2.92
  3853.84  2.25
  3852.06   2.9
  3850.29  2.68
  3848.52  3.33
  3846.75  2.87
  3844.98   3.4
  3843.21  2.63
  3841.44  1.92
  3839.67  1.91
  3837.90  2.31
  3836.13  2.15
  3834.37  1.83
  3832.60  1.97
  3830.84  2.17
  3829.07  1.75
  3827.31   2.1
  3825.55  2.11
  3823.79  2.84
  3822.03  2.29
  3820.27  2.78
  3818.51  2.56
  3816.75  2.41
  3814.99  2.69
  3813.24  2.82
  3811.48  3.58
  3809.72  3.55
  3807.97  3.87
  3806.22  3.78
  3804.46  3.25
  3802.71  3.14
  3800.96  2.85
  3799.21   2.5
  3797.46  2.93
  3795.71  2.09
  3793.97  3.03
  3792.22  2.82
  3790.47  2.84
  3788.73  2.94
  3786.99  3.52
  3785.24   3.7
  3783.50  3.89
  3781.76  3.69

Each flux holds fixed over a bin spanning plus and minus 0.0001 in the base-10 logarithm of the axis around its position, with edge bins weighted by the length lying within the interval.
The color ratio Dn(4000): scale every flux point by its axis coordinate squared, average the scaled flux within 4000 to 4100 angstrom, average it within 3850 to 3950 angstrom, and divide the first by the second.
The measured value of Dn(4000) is 1.78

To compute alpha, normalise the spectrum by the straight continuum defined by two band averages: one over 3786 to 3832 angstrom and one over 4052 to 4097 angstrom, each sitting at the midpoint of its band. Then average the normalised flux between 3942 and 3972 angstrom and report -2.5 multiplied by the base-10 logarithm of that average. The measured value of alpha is 0.34 mag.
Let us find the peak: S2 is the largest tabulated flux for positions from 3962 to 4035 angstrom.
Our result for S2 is 5.86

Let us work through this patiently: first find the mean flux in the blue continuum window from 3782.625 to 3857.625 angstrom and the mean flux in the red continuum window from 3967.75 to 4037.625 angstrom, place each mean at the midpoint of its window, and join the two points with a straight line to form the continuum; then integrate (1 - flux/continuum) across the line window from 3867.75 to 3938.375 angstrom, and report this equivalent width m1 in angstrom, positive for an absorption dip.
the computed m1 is 6.9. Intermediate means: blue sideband 2.76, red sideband 4.52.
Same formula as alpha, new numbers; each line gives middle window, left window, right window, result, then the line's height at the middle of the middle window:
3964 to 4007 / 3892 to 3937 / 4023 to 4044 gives 0.158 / 4.38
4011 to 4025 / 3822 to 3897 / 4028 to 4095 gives -0.155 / 4.57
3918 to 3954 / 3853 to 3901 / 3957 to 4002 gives 0.190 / 3.36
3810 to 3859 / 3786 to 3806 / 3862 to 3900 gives 0.205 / 3.06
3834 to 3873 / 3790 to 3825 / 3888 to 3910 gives 0.246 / 3.26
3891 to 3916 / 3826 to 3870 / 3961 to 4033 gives -0.205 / 3.16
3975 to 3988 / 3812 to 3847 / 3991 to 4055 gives 0.136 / 4.5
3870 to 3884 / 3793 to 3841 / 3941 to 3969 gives -0.122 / 2.83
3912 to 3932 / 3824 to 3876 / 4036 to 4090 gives 0.050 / 3.4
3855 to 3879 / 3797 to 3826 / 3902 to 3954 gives 0.075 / 3.05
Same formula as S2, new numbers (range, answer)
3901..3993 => 4.92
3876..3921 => 4.47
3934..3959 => 4.06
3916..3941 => 3.95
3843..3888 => 4.27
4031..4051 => 5.8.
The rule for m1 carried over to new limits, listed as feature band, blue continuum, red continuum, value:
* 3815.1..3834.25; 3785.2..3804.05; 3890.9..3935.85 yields 4.6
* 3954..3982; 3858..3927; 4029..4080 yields 8.3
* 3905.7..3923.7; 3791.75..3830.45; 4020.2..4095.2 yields -0.4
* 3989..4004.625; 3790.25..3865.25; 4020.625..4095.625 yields -1.0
